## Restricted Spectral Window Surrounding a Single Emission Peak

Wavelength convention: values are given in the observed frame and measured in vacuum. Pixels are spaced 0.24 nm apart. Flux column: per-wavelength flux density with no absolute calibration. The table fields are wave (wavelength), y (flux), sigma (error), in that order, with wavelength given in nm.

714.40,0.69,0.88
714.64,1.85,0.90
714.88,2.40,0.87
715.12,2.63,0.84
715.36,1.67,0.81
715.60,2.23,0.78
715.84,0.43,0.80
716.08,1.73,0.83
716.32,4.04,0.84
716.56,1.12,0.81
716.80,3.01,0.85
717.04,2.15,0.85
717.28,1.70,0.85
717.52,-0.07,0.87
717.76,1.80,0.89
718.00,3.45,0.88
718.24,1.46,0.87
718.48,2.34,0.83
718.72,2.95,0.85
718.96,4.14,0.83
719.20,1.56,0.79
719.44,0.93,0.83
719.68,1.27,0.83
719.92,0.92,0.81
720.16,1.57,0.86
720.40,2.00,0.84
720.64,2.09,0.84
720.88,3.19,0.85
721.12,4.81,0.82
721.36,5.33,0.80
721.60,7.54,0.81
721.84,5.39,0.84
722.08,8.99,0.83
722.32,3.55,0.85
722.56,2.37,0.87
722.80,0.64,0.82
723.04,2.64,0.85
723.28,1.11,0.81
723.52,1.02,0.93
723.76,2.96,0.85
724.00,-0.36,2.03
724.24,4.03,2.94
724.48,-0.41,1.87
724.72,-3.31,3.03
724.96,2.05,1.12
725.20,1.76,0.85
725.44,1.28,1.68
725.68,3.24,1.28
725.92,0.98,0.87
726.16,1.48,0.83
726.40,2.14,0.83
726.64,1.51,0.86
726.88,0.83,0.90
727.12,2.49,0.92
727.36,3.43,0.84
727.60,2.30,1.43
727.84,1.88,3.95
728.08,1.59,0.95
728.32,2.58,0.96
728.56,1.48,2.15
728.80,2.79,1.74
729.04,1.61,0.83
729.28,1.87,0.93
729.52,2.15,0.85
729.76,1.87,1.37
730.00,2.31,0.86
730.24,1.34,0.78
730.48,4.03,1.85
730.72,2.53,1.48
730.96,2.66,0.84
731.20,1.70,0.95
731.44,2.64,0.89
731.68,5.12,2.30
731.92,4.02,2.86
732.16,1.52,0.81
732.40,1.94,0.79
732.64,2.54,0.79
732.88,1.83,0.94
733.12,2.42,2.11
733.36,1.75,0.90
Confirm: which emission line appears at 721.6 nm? [O II] 3727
